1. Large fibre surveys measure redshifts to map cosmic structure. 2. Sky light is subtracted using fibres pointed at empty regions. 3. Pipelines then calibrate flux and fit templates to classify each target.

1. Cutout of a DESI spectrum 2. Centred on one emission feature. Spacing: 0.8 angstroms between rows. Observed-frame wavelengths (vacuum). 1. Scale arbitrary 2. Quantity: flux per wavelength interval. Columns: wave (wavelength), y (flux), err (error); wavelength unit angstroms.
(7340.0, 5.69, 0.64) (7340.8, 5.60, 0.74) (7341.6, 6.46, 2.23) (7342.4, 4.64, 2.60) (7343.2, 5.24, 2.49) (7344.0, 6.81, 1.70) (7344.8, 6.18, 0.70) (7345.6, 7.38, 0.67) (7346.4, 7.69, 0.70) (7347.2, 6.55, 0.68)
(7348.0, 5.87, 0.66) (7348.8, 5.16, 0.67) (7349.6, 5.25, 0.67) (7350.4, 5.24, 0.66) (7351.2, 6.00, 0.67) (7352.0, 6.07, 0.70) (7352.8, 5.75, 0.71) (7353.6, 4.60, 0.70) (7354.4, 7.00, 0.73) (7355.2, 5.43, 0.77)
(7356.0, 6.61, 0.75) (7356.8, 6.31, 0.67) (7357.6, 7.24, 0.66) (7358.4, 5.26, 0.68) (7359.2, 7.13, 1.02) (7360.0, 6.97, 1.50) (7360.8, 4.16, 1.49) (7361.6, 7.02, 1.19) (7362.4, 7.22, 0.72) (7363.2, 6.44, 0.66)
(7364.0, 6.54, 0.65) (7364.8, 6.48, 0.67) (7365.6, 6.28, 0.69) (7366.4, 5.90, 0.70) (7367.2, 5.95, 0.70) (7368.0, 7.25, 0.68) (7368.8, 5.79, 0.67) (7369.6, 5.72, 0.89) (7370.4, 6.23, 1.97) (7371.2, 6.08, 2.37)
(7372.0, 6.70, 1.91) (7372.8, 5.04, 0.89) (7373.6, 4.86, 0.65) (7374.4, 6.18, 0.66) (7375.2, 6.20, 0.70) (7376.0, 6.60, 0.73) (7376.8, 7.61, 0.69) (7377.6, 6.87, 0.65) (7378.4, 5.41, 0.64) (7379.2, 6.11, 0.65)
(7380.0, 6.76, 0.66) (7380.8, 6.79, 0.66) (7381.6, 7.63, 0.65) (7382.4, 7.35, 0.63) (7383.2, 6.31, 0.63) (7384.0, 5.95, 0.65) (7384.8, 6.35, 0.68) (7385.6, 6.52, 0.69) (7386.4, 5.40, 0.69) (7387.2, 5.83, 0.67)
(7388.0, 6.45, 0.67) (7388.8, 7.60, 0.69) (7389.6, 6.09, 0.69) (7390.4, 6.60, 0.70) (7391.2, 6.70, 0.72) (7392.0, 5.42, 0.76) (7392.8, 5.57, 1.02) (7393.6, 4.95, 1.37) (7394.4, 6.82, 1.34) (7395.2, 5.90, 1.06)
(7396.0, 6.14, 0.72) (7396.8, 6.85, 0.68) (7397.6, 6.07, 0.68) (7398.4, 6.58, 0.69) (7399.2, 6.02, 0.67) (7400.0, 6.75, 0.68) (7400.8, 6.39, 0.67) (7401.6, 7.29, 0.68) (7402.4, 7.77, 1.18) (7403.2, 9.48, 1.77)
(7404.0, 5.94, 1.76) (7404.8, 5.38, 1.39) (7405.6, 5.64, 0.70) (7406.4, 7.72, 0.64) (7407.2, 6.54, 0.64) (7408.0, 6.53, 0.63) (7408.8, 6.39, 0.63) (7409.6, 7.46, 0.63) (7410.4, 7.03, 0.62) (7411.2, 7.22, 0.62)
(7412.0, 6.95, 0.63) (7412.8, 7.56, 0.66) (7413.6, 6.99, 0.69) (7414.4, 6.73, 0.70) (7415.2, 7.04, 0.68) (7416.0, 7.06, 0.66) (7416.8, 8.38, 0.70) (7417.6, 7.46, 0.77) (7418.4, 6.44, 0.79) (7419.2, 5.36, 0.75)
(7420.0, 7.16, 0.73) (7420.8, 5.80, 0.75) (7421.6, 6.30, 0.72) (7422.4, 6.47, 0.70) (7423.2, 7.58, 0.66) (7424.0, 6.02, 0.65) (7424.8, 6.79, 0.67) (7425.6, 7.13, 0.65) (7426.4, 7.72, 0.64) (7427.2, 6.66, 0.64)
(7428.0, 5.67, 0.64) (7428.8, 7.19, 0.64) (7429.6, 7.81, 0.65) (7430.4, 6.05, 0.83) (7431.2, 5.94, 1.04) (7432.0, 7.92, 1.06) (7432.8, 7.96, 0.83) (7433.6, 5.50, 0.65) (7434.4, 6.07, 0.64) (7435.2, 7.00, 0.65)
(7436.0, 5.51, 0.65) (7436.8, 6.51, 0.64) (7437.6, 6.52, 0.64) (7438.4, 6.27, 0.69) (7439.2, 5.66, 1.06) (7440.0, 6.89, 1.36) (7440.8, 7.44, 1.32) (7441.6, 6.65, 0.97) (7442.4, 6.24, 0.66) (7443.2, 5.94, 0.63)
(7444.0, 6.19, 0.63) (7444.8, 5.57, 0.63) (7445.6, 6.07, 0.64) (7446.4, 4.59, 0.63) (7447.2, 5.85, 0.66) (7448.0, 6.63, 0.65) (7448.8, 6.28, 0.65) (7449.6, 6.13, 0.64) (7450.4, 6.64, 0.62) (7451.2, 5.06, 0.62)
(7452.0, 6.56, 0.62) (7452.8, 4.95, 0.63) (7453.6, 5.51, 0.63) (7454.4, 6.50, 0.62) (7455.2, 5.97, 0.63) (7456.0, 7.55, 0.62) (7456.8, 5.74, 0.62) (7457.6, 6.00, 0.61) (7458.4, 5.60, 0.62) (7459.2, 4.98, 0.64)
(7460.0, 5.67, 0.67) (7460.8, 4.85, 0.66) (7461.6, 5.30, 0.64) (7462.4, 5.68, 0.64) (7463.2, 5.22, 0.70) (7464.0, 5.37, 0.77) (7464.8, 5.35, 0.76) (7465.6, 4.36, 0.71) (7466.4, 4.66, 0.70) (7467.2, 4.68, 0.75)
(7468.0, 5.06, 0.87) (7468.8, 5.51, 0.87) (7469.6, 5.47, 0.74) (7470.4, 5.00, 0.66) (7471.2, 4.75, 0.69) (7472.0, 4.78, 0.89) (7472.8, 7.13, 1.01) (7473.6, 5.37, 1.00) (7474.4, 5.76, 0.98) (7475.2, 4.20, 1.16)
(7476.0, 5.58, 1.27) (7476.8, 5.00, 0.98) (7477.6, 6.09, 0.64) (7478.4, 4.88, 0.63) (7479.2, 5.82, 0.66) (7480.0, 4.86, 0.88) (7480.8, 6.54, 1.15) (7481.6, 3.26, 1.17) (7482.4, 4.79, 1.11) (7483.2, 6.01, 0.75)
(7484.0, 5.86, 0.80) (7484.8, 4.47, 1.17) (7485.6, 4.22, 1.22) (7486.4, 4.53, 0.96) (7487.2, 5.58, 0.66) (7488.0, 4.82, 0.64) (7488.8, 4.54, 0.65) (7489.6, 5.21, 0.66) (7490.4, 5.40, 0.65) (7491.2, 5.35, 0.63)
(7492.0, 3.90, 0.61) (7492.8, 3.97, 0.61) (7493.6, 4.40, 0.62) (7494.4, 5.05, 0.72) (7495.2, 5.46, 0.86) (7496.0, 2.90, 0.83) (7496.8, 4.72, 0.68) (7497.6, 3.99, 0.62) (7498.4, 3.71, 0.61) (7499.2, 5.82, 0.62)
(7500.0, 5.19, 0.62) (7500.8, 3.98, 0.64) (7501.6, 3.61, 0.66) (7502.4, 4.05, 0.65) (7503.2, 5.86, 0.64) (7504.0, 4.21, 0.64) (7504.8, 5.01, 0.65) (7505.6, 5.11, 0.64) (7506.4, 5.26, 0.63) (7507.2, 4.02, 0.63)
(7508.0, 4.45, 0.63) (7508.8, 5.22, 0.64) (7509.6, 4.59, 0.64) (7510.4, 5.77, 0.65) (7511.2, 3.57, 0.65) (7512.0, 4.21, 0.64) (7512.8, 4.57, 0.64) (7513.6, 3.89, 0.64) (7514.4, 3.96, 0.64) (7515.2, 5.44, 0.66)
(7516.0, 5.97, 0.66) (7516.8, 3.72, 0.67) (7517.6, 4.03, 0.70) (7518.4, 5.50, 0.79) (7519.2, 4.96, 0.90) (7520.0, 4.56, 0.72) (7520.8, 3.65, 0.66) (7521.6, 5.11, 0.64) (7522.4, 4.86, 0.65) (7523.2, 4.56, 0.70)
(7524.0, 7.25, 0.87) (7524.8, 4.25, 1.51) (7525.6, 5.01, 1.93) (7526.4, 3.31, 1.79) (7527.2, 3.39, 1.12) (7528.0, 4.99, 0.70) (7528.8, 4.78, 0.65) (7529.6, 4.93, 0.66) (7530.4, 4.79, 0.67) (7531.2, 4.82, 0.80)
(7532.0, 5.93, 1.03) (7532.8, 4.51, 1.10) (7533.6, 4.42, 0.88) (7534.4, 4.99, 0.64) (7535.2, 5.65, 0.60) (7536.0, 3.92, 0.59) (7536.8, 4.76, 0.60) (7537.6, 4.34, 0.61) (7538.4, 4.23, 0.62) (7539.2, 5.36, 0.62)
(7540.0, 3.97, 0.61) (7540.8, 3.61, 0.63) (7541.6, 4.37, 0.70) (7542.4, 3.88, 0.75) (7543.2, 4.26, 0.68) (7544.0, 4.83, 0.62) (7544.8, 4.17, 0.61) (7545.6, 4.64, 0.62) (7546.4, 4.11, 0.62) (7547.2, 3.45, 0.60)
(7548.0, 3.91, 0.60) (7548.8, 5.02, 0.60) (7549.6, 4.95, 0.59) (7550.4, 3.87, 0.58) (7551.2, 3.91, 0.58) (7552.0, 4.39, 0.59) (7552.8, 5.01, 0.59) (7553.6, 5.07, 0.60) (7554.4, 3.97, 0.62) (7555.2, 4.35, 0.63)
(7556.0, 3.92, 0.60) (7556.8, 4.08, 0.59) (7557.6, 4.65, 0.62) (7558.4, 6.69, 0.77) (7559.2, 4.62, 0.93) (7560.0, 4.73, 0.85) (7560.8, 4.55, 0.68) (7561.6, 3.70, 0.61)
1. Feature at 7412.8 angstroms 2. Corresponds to C III] 1909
